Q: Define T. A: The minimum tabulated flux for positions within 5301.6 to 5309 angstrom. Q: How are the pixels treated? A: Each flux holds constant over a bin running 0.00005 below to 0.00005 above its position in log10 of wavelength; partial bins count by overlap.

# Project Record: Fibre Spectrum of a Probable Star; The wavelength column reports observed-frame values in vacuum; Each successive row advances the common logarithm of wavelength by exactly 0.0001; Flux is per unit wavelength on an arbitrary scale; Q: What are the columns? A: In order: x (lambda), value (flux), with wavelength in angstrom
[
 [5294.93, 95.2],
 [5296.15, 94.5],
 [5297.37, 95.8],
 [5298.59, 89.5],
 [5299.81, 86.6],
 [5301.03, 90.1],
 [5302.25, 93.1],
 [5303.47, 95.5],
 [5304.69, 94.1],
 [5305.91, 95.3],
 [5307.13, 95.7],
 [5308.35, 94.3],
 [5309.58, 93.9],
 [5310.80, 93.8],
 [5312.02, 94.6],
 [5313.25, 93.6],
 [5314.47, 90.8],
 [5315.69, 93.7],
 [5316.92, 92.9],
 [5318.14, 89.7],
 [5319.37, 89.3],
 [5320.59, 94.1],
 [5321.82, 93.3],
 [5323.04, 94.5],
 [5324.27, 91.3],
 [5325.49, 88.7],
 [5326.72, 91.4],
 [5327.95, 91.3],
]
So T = 93.1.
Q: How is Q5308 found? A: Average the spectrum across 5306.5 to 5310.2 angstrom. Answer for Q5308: 94.6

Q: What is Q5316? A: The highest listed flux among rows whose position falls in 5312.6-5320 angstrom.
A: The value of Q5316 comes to 93.7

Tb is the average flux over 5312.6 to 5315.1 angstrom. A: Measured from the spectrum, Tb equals 92.3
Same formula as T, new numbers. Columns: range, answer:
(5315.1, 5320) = 89.3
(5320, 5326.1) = 88.7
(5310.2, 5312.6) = 93.8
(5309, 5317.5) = 90.8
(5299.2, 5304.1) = 86.6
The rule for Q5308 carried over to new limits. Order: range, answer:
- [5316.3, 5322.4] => 91.8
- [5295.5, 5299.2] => 93.3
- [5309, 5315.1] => 93.4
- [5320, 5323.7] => 93.8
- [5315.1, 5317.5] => 93.1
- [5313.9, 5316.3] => 92.4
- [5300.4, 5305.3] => 93.3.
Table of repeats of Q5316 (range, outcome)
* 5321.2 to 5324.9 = 94.5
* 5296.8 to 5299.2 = 95.8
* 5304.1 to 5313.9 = 95.7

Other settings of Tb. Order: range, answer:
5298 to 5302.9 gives 89.9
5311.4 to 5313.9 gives 94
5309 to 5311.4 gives 94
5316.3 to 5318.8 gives 91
